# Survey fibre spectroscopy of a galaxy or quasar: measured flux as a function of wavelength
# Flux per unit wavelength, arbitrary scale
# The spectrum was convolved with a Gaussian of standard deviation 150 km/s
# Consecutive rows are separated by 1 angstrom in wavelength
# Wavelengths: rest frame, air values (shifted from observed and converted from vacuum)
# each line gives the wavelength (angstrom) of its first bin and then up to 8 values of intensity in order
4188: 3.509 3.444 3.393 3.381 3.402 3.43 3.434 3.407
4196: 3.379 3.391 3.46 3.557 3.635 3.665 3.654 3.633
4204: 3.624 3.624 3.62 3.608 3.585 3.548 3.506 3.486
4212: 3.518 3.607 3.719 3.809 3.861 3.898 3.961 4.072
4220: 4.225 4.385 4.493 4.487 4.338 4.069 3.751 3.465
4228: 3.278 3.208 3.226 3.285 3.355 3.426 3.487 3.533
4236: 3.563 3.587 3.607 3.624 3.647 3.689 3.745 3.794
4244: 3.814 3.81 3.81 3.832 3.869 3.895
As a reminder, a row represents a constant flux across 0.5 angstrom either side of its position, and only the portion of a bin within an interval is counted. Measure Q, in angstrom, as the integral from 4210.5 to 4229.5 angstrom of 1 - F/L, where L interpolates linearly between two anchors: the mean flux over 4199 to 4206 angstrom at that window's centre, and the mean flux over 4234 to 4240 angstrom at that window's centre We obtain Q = -1.42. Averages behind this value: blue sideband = 3.63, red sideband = 3.58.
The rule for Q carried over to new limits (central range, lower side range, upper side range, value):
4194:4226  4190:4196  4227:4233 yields -3.89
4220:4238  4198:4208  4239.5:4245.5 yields -0.06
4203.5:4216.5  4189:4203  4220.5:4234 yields -0.10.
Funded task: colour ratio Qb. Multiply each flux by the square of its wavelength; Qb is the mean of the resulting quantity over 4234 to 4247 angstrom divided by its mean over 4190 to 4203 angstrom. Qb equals 1.08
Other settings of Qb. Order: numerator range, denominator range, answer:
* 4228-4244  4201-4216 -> 0.99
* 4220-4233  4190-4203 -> 1.10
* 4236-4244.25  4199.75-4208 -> 1.03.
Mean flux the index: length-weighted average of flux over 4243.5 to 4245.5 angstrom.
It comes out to 3.81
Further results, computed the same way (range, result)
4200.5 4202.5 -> 3.66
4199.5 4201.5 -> 3.65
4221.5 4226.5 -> 4.23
